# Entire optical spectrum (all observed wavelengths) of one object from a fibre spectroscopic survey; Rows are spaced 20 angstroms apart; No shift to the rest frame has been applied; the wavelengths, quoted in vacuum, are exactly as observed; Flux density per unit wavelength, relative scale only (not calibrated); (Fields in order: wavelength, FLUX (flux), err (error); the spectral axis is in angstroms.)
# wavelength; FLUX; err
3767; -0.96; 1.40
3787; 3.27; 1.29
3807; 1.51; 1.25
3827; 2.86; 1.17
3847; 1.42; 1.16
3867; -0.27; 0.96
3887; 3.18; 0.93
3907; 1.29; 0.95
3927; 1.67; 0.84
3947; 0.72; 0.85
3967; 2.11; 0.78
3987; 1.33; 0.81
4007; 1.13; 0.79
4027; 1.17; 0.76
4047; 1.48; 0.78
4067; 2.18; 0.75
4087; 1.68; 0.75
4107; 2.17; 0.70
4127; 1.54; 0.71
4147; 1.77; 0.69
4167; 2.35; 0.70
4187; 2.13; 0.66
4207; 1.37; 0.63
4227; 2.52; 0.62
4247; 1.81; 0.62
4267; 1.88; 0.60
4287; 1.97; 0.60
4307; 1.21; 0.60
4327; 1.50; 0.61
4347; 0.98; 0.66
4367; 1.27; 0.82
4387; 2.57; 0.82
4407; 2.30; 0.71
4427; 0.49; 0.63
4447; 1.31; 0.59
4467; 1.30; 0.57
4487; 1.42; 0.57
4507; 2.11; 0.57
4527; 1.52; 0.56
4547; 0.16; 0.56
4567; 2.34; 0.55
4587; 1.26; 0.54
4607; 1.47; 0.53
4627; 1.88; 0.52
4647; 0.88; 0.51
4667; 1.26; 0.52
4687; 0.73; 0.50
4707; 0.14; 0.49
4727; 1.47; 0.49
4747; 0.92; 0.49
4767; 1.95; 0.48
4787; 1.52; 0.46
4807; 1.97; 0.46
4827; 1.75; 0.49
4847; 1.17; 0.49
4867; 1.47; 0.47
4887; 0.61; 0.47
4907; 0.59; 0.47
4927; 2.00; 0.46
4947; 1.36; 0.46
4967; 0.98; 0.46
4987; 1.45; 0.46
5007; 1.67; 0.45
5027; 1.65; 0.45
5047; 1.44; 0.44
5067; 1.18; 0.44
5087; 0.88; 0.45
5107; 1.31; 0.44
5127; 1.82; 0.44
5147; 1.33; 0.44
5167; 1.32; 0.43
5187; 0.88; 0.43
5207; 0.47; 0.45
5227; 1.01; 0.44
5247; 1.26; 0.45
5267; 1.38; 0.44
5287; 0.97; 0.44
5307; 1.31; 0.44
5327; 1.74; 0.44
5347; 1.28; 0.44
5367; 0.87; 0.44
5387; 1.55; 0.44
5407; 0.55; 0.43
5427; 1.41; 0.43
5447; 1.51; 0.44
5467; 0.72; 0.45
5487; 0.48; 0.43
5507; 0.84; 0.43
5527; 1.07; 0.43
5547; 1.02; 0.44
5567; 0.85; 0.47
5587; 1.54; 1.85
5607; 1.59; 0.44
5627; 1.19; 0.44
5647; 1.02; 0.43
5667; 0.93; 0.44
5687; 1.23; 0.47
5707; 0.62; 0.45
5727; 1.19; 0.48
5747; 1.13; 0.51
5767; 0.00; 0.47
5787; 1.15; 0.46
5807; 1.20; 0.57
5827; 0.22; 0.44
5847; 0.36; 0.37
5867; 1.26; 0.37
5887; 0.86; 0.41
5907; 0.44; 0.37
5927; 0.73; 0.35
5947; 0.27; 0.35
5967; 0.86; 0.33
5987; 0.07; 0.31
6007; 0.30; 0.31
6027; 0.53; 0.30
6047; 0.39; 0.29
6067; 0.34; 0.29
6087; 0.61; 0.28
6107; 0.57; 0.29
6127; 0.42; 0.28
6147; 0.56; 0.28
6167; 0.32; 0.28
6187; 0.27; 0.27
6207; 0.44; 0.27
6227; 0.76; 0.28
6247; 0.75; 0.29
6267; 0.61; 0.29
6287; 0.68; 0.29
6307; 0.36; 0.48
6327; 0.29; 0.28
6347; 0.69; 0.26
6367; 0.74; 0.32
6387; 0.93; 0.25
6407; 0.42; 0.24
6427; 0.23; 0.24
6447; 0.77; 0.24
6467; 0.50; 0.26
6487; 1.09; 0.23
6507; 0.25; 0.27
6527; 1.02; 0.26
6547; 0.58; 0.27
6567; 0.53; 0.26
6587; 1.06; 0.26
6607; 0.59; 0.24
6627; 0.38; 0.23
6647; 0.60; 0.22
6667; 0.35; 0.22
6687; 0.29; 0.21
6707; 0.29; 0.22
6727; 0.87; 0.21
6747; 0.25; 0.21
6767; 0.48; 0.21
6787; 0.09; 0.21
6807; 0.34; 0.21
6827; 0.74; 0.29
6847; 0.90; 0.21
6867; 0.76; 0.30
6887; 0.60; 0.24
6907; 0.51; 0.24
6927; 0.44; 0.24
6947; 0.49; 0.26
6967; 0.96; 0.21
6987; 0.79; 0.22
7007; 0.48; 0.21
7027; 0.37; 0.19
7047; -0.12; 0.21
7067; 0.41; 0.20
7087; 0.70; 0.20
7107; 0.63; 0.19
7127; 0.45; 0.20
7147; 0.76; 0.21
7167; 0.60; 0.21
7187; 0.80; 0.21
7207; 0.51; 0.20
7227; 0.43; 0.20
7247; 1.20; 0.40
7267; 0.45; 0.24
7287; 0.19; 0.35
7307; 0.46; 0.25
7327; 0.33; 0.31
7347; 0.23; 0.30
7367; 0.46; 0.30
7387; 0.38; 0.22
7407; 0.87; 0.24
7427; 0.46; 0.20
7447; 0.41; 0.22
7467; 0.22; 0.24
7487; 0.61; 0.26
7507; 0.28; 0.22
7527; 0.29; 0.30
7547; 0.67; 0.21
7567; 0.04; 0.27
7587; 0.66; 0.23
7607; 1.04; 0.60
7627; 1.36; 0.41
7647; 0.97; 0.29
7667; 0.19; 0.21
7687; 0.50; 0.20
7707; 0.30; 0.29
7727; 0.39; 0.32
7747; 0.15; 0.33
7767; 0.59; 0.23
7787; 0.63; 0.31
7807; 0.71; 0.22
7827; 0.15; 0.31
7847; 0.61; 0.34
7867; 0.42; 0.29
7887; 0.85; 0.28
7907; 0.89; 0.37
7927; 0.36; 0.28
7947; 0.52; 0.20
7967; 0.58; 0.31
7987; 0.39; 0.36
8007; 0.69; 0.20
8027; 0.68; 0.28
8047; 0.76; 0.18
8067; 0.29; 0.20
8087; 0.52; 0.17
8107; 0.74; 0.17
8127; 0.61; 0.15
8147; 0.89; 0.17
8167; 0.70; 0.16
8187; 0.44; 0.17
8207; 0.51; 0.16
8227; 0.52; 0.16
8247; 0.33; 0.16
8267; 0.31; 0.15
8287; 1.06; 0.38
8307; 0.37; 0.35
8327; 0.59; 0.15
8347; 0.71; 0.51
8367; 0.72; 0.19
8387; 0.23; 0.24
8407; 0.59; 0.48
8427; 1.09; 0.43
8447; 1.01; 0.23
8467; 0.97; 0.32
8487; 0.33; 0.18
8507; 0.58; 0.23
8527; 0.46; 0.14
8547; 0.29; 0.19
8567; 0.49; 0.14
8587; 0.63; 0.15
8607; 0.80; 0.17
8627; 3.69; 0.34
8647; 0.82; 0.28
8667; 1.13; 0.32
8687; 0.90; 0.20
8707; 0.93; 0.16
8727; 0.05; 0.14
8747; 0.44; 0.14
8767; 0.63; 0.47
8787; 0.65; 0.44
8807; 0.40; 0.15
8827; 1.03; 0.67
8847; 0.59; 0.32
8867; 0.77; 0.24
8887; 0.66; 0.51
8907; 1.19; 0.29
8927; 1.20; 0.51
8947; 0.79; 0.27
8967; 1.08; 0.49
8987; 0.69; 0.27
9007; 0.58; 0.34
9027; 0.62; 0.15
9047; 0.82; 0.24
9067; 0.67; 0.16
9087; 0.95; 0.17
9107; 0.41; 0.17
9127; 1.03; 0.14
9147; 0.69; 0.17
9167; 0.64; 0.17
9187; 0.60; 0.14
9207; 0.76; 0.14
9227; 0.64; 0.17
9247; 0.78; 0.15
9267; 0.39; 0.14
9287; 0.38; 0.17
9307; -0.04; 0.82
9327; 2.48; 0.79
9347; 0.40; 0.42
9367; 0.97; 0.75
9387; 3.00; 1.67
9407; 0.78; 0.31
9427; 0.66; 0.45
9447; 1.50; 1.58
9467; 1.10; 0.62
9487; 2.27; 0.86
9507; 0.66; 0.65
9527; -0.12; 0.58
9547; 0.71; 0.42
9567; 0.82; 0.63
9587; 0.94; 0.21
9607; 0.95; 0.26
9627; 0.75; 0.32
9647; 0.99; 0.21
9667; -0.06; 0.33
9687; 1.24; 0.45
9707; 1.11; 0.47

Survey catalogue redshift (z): 1.315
